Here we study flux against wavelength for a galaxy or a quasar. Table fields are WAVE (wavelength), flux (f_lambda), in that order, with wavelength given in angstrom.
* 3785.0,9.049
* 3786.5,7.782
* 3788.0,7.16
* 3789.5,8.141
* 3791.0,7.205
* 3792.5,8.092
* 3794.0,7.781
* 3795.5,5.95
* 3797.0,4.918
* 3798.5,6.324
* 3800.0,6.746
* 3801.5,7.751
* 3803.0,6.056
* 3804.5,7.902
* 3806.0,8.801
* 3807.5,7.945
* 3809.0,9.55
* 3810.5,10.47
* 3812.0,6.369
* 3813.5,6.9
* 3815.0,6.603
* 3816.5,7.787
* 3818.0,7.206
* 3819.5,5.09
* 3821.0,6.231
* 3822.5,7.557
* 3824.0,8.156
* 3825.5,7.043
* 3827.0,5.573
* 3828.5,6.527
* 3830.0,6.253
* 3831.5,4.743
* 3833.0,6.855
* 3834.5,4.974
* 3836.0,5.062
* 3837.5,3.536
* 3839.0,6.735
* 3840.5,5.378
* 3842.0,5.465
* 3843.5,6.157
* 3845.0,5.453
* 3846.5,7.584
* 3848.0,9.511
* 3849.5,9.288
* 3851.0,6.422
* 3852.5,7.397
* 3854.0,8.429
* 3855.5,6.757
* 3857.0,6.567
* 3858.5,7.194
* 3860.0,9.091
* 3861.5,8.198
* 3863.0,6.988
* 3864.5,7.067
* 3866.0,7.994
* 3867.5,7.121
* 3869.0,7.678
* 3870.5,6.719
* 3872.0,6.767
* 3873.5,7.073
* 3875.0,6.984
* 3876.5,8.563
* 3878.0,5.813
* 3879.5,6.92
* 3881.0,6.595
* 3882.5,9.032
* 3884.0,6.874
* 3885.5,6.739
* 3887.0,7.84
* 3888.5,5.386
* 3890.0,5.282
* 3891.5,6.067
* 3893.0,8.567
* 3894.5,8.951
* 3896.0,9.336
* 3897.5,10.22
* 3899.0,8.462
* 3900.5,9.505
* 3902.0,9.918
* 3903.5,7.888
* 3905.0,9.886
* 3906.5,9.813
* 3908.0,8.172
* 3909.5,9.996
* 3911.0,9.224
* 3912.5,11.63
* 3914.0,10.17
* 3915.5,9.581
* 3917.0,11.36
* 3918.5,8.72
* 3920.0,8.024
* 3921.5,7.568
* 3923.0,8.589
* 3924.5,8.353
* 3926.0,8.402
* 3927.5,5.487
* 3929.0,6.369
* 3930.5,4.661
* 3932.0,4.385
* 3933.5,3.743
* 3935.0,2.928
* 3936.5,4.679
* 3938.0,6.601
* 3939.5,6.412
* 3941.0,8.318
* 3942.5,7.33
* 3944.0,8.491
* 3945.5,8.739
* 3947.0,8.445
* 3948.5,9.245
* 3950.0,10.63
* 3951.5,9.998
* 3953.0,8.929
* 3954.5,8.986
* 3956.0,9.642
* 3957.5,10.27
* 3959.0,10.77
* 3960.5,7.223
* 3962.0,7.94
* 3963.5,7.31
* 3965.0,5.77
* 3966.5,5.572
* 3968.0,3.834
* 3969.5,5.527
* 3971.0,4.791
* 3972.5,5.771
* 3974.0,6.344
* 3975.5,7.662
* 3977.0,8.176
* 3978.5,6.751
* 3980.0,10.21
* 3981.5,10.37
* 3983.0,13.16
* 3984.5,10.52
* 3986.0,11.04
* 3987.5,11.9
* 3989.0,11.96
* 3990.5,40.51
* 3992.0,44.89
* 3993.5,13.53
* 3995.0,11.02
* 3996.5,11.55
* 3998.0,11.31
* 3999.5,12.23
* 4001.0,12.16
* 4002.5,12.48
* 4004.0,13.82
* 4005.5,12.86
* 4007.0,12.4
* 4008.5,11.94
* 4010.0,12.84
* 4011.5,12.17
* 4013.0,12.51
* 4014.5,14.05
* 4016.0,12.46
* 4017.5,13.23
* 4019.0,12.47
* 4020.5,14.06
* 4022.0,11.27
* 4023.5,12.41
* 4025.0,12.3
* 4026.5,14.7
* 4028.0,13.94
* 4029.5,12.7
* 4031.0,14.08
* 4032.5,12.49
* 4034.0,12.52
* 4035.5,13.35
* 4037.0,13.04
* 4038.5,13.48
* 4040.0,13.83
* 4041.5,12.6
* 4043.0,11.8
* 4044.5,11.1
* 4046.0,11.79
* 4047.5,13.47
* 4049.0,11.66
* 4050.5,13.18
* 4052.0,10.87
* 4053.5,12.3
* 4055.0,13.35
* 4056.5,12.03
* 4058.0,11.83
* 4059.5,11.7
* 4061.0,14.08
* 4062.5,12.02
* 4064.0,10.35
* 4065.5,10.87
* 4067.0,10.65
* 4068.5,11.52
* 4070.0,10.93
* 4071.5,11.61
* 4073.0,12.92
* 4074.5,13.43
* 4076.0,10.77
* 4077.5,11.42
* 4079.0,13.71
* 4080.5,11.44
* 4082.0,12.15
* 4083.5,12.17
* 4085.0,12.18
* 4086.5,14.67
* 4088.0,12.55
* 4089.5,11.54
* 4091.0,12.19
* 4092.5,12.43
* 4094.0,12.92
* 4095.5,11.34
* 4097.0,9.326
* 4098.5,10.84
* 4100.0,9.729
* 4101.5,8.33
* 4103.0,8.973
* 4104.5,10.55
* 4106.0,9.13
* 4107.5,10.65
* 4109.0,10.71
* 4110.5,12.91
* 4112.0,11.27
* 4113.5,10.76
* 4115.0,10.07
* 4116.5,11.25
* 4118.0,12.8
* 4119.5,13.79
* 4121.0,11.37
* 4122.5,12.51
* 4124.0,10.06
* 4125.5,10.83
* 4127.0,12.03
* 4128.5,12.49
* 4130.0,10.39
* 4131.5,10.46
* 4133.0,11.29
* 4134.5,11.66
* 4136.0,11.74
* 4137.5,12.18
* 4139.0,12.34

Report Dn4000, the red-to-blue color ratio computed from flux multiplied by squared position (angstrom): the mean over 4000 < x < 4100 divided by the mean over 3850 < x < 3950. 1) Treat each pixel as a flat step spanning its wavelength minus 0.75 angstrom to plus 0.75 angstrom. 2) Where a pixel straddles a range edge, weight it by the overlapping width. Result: 1.73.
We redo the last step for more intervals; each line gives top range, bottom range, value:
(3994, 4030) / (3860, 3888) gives 1.85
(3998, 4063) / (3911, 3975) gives 1.75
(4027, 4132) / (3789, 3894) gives 1.91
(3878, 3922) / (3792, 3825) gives 1.23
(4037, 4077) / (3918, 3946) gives 1.92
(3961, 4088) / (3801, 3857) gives 1.95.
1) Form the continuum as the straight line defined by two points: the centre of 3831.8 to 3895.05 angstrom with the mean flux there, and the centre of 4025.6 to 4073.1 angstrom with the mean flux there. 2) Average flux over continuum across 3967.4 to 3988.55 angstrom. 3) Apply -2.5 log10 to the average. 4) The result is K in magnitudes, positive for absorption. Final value 0.23 mag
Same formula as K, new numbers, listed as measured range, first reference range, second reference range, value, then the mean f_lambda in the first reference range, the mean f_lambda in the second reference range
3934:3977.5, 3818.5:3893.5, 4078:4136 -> 0.163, 6.82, 11.4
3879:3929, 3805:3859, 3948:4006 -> 0.076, 6.88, 11.2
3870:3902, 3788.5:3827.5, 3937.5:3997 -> 0.165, 7.25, 10.4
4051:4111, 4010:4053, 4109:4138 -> 0.049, 12.8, 11.5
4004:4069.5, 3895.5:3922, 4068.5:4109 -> -0.156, 9.43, 11.4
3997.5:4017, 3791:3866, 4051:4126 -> -0.236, 6.96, 11.6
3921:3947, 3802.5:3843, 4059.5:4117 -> 0.301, 6.7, 11.4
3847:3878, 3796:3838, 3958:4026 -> 0.072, 6.76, 11.9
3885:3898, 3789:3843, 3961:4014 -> 0.187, 6.76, 11.8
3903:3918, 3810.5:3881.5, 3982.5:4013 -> 0.066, 6.86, 15.2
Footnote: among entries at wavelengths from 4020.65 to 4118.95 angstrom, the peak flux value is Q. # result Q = 14.7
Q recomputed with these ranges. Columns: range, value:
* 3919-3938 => 8.589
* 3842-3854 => 9.511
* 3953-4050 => 44.89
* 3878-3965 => 11.63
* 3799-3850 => 10.47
